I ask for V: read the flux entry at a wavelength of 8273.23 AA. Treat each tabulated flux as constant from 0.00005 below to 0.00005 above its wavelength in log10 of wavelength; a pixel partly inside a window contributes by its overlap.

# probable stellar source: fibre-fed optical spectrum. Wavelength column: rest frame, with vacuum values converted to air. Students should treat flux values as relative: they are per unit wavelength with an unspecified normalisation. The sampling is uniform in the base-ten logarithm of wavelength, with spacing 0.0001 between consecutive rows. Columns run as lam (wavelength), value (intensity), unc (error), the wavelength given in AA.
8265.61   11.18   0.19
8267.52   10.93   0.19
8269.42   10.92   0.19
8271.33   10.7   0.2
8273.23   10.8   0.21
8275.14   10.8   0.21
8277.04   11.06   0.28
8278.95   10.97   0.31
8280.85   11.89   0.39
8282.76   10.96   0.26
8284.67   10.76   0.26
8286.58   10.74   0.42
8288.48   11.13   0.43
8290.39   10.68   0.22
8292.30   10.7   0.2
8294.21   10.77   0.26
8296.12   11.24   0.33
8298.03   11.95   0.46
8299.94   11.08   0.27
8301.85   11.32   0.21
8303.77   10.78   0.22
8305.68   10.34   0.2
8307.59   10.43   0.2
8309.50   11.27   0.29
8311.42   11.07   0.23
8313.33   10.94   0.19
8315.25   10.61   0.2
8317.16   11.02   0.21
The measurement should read 10.8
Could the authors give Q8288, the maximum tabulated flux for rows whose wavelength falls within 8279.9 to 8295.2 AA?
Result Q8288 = 11.89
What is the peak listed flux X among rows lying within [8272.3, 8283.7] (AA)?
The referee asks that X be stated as 11.89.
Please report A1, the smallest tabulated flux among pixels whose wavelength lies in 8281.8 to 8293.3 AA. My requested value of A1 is 10.68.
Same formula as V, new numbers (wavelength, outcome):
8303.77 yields 10.78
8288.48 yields 11.13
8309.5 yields 11.27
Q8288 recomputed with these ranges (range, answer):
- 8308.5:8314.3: 11.27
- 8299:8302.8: 11.32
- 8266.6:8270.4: 10.93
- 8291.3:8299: 11.95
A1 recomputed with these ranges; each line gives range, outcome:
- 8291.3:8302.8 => 10.7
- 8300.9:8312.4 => 10.34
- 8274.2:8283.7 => 10.8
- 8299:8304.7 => 10.78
